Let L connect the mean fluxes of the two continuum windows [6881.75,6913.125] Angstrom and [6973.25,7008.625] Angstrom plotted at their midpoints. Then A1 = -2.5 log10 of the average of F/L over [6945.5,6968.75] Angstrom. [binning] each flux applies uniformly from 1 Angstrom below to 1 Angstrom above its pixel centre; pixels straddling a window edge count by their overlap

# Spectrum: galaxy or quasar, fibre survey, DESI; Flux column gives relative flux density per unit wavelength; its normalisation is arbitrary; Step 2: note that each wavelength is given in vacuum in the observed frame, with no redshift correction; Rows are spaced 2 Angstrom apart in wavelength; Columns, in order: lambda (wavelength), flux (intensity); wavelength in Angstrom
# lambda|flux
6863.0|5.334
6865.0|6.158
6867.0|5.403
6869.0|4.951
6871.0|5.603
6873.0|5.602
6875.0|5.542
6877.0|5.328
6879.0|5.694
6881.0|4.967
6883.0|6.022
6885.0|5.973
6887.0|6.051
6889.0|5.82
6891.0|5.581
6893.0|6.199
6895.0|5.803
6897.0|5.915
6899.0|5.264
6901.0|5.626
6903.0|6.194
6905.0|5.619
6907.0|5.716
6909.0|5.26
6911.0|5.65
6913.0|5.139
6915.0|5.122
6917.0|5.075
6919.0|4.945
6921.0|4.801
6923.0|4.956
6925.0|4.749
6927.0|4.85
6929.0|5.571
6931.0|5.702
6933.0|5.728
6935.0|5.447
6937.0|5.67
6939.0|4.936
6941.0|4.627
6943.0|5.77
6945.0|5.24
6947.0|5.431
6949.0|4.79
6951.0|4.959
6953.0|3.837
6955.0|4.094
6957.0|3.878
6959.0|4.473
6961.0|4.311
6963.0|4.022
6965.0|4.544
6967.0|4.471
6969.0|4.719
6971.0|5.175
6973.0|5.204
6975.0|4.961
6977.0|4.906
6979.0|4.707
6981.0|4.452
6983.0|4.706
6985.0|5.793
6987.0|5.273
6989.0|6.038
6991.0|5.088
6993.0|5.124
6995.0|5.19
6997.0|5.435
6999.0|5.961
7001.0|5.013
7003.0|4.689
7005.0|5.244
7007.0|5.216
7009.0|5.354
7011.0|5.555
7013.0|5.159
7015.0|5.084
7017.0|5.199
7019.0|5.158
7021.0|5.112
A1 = 0.203 mag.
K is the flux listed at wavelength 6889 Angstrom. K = 5.82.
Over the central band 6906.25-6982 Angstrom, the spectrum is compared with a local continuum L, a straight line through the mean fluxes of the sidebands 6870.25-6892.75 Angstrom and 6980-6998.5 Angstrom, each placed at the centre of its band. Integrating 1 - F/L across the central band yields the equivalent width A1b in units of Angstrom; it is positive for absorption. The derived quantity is 6.8 Angstrom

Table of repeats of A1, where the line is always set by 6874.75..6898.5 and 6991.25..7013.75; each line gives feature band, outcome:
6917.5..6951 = 0.07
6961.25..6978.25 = 0.14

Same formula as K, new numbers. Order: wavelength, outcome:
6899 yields 5.264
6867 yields 5.403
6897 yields 5.915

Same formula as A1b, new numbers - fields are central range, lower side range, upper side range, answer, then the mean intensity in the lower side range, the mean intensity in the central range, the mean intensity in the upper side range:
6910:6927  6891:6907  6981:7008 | 1.9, 5.78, 5.04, 5.26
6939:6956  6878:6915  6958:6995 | 1.1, 5.68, 4.85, 4.9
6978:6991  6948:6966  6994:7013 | -0.7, 4.32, 5.16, 5.29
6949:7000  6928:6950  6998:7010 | 4.3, 5.36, 4.85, 5.25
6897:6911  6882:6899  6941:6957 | 0.0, 5.88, 5.64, 4.8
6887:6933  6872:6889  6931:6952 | 0.2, 5.66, 5.45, 5.28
